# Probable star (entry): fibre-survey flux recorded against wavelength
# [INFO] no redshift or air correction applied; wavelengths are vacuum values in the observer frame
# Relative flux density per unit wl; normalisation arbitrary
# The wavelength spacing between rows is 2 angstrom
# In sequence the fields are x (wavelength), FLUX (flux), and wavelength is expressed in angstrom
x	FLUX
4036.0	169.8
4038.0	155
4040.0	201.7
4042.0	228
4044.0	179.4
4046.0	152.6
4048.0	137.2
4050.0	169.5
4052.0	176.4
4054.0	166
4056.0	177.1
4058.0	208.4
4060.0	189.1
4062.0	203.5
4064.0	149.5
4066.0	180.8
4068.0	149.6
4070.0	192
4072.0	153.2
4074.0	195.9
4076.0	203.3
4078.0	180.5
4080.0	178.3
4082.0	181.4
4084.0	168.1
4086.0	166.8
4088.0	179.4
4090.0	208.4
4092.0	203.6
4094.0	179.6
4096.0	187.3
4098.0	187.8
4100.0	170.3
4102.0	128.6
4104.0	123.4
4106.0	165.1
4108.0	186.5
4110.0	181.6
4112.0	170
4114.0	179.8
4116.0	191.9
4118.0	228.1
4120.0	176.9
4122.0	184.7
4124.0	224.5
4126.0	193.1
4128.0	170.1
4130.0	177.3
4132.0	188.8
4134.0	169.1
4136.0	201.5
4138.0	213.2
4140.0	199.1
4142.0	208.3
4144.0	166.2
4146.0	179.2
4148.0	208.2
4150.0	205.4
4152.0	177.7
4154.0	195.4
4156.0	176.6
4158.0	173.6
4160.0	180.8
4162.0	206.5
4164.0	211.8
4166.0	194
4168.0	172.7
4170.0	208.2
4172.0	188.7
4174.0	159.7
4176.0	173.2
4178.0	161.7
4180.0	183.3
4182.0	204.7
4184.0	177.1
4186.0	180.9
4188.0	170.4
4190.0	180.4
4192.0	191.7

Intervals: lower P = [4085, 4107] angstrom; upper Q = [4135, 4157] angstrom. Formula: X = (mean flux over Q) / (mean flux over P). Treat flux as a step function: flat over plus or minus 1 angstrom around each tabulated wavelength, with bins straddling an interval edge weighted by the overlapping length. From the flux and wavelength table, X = 1.1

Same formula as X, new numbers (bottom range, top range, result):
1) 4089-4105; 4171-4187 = 1.03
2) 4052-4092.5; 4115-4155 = 1.06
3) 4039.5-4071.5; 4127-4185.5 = 1.05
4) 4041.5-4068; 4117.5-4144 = 1.10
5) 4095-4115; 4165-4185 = 1.09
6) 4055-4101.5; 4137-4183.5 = 1.04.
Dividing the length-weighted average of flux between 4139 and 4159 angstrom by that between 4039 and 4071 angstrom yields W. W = 1.1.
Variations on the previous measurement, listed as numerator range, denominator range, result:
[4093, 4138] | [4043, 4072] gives 1.05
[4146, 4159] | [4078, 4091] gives 1.05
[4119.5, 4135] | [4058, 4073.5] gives 1.05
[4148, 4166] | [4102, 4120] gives 1.09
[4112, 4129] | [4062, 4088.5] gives 1.09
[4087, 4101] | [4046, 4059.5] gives 1.10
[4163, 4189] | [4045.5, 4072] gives 1.06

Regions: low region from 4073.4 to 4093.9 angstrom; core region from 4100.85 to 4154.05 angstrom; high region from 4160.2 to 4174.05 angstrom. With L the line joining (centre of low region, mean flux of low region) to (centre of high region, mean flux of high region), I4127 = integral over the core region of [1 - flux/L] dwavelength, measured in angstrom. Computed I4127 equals 1.45 angstrom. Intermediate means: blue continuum 186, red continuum 193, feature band 185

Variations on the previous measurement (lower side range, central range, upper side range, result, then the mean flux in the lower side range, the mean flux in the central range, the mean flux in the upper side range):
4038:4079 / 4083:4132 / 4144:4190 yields 0.33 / 179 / 181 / 185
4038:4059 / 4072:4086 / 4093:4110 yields -0.75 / 178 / 181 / 167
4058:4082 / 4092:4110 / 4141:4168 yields 1.50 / 181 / 169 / 190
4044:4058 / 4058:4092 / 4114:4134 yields -1.22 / 168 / 182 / 191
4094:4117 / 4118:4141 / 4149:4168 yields -1.65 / 171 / 192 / 190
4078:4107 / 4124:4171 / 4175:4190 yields -3.77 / 174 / 191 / 179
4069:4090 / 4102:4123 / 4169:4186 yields 0.59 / 181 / 176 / 182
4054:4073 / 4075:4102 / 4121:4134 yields -0.08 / 177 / 182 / 188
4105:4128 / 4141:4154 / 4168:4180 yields -0.59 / 188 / 191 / 178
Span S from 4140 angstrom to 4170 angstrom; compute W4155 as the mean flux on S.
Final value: 191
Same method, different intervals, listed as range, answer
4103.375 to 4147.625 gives 186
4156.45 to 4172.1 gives 192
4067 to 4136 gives 180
